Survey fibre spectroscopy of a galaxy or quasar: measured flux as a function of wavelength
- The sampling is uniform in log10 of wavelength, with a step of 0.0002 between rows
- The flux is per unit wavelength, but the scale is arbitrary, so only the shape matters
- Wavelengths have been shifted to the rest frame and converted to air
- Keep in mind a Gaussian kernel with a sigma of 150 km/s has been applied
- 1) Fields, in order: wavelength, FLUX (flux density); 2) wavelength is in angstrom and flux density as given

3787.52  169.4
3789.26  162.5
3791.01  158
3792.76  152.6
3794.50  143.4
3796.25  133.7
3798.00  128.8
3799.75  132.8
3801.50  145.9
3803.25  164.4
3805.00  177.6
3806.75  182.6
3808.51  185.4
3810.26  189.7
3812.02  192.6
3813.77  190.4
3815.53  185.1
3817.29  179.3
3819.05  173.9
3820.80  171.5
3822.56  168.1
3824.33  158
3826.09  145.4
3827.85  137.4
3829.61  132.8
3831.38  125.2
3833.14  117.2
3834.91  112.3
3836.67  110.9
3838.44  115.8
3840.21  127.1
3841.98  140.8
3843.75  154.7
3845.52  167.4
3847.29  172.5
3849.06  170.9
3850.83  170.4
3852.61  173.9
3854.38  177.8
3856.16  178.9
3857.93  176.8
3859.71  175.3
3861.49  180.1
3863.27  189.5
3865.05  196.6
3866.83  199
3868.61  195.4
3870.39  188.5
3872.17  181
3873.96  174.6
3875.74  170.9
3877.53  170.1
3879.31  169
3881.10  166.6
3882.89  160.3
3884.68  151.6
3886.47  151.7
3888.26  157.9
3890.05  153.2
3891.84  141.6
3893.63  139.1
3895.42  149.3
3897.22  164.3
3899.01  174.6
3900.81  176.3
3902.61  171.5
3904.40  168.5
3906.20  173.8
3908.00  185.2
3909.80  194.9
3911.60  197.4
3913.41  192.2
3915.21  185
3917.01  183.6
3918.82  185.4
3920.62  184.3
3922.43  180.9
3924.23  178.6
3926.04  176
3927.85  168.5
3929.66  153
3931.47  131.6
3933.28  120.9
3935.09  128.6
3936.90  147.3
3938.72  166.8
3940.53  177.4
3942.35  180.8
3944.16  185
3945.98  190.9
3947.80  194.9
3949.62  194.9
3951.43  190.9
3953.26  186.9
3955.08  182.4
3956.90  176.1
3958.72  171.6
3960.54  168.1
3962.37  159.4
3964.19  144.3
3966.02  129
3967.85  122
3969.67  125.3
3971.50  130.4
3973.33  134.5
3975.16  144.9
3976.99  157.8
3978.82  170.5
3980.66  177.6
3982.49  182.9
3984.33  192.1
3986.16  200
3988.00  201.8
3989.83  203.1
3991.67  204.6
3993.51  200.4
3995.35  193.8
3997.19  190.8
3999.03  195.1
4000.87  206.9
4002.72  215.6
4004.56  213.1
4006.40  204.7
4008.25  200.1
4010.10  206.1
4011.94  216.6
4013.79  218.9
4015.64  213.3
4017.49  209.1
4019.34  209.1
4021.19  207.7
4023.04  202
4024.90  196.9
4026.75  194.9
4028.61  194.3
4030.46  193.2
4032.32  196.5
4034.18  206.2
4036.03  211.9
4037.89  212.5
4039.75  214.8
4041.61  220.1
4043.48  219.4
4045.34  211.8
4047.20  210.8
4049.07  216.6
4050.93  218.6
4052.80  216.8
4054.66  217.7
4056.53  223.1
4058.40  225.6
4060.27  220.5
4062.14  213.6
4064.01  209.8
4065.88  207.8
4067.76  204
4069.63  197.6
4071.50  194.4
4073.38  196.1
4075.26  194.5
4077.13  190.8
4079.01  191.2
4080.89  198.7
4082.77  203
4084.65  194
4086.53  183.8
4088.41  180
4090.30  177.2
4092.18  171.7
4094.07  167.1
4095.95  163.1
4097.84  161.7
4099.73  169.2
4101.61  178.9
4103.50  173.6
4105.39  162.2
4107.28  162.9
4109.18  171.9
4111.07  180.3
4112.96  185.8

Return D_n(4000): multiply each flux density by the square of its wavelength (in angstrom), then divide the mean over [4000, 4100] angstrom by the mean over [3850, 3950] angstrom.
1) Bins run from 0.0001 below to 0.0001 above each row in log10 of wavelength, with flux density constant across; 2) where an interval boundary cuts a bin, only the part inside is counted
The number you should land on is 1.27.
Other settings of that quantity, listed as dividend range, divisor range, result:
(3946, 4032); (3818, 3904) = 1.23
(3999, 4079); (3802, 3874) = 1.39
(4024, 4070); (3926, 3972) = 1.37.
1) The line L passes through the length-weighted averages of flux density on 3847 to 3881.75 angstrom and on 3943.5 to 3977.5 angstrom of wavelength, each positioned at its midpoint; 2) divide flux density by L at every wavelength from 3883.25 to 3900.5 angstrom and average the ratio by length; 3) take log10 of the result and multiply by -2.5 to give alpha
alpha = 0.13 mag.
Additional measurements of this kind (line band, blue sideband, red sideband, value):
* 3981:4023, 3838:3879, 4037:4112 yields -0.09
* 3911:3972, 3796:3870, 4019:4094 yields 0.09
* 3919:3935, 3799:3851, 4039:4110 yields 0.07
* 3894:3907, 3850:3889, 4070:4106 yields 0.06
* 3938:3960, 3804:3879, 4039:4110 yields -0.02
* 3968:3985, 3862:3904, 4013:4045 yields 0.24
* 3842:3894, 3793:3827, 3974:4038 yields 0.03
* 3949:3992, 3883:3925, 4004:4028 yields 0.15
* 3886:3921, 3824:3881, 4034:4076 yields 0.02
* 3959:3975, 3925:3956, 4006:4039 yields 0.27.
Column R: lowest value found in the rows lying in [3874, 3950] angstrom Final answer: 120.9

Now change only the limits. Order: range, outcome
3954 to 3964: 159.4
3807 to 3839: 110.9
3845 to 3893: 141.6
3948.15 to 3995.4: 122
